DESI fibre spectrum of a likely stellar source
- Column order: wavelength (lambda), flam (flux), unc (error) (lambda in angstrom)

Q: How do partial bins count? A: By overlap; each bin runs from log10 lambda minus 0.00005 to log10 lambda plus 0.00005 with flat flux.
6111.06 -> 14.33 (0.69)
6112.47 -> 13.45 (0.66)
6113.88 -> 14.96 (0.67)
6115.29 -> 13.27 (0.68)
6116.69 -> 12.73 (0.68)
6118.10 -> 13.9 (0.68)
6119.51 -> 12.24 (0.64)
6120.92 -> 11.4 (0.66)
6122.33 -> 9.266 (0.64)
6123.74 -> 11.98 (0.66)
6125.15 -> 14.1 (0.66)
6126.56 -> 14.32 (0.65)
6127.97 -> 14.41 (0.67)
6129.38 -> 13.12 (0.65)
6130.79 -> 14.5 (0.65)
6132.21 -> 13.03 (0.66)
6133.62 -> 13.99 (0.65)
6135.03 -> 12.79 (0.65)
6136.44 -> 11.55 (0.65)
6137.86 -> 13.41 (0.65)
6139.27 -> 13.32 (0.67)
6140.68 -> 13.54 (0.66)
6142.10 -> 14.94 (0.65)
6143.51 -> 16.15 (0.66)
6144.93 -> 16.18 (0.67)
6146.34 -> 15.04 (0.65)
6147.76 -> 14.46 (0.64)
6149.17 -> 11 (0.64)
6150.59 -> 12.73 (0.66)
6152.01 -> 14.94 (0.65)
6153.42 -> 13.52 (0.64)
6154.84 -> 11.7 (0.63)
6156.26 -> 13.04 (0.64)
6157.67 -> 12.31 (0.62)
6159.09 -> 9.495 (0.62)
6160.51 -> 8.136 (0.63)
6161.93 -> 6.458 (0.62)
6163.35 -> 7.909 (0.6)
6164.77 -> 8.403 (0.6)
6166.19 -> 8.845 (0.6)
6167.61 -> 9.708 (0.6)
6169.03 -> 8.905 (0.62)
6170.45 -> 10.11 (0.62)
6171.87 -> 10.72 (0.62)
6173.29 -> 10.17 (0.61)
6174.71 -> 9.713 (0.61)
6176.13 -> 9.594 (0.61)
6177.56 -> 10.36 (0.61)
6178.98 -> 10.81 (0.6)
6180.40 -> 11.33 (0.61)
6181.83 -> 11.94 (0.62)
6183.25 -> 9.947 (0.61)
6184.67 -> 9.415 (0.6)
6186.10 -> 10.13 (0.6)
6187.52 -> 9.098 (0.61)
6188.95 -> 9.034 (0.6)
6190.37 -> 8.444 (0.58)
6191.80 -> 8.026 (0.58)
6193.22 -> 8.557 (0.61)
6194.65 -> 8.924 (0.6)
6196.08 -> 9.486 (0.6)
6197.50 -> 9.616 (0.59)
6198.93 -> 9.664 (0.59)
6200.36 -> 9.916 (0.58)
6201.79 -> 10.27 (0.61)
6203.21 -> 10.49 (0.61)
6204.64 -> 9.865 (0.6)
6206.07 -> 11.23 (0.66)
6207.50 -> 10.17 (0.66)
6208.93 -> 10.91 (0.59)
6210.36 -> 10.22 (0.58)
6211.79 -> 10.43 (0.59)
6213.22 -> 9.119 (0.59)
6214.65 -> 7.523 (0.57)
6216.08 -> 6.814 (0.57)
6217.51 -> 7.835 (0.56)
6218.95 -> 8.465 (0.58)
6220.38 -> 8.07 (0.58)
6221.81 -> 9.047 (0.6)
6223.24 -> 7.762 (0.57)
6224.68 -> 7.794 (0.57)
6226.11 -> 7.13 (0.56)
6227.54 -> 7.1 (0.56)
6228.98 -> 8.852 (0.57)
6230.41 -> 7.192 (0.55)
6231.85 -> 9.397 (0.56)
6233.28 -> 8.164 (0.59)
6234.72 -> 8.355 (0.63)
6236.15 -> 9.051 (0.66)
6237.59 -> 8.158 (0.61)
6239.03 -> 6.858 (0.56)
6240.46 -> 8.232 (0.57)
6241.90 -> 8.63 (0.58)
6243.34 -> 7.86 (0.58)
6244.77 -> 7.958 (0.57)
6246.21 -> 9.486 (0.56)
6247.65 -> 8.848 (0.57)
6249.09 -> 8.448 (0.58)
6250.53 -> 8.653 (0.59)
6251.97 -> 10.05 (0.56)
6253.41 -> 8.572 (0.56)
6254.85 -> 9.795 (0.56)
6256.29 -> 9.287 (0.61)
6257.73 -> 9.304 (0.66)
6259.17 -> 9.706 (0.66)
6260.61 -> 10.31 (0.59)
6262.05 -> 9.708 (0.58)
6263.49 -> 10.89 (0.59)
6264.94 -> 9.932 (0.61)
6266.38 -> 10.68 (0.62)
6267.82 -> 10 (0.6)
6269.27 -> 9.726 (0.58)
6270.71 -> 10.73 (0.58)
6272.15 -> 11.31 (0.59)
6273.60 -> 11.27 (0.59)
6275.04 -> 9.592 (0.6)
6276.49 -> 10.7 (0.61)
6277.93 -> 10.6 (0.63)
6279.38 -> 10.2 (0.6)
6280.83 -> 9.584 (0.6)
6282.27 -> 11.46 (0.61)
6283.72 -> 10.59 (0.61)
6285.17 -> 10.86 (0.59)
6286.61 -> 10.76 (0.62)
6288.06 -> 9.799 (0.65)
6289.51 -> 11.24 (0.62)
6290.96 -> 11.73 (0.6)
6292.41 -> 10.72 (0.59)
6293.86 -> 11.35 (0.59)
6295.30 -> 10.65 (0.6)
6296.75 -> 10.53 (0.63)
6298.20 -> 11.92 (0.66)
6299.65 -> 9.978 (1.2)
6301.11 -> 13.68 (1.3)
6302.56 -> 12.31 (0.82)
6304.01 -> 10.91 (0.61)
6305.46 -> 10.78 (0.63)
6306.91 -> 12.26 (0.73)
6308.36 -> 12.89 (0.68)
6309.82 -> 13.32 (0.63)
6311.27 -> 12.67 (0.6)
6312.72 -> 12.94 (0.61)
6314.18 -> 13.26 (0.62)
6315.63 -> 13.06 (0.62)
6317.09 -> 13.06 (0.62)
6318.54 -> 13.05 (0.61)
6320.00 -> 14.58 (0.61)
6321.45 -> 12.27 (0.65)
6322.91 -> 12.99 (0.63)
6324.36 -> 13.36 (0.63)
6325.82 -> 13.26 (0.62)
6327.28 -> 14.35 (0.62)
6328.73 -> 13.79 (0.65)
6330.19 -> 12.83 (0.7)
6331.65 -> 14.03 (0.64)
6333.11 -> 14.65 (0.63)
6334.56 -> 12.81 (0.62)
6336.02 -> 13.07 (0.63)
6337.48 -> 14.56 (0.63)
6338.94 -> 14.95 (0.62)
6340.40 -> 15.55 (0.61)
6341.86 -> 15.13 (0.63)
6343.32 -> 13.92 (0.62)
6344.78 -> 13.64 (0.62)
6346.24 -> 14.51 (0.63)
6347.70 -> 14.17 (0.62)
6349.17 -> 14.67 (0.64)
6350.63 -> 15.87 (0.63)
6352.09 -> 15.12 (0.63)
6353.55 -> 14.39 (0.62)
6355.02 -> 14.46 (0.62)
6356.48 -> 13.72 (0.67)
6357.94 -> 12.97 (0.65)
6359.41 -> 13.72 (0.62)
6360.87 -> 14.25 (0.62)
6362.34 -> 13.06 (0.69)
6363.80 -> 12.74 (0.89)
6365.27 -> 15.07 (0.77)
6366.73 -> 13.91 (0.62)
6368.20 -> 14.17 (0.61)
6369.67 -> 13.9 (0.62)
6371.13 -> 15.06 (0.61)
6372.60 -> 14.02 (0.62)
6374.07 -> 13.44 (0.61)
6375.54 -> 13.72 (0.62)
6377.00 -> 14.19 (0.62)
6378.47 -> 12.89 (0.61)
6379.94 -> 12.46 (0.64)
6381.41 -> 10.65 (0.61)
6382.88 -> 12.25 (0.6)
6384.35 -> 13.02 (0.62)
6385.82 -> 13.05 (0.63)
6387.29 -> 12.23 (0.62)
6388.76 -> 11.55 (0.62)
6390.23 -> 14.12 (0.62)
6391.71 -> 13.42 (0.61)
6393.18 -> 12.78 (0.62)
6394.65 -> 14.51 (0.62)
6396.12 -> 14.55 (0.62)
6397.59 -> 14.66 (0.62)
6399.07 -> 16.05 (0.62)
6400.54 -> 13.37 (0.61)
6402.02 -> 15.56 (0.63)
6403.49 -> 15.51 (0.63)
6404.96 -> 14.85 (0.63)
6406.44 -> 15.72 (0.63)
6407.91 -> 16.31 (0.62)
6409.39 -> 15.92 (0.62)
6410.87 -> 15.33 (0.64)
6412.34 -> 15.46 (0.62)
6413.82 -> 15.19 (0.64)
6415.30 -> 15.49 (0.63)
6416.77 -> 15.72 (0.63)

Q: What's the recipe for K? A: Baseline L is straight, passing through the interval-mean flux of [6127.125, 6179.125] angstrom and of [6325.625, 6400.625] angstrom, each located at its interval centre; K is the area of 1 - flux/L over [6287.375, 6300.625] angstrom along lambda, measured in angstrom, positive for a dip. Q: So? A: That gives 2.3 angstrom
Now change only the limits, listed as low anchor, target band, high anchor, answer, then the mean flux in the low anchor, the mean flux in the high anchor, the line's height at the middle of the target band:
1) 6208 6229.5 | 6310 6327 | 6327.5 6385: -1.06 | 8.48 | 13.9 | 12.4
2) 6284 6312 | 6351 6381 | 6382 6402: -2.03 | 11.5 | 13.6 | 13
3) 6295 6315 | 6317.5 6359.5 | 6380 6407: -4.41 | 12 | 13.7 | 12.7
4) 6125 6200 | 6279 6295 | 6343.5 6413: 2.65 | 11.3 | 14.1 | 12.9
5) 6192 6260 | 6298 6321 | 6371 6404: -2.53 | 8.87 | 13.6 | 11.3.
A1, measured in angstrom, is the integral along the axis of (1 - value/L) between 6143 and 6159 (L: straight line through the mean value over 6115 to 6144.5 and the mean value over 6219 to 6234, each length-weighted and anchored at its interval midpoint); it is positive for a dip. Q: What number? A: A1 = -1.8 angstrom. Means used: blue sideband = 13.3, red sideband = 8.07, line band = 13.5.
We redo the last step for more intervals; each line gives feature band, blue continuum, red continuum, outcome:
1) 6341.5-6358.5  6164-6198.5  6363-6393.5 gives -2.17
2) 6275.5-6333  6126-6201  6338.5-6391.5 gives 4.43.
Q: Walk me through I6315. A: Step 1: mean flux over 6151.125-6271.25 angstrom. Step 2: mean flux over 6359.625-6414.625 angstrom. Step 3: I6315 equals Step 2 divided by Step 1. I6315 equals 1.5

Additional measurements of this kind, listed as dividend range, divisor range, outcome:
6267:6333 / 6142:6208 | 1.11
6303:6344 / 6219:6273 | 1.49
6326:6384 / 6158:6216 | 1.45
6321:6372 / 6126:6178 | 1.17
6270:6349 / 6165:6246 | 1.36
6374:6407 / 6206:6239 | 1.60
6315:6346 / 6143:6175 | 1.22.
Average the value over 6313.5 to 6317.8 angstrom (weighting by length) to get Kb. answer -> 13.1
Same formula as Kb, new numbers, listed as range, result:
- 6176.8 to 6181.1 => 10.8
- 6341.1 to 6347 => 14.3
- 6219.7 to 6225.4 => 8.17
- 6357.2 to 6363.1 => 13.5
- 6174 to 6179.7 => 10.1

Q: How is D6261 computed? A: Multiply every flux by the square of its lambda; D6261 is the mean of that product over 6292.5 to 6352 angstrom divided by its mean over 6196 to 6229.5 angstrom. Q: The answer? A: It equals 1.5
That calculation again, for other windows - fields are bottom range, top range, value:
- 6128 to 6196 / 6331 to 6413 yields 1.34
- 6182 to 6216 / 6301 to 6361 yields 1.48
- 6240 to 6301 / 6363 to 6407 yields 1.42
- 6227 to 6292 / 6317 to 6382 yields 1.49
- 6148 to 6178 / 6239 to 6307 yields 1.01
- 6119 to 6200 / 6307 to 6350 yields 1.28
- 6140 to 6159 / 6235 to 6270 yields 0.69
